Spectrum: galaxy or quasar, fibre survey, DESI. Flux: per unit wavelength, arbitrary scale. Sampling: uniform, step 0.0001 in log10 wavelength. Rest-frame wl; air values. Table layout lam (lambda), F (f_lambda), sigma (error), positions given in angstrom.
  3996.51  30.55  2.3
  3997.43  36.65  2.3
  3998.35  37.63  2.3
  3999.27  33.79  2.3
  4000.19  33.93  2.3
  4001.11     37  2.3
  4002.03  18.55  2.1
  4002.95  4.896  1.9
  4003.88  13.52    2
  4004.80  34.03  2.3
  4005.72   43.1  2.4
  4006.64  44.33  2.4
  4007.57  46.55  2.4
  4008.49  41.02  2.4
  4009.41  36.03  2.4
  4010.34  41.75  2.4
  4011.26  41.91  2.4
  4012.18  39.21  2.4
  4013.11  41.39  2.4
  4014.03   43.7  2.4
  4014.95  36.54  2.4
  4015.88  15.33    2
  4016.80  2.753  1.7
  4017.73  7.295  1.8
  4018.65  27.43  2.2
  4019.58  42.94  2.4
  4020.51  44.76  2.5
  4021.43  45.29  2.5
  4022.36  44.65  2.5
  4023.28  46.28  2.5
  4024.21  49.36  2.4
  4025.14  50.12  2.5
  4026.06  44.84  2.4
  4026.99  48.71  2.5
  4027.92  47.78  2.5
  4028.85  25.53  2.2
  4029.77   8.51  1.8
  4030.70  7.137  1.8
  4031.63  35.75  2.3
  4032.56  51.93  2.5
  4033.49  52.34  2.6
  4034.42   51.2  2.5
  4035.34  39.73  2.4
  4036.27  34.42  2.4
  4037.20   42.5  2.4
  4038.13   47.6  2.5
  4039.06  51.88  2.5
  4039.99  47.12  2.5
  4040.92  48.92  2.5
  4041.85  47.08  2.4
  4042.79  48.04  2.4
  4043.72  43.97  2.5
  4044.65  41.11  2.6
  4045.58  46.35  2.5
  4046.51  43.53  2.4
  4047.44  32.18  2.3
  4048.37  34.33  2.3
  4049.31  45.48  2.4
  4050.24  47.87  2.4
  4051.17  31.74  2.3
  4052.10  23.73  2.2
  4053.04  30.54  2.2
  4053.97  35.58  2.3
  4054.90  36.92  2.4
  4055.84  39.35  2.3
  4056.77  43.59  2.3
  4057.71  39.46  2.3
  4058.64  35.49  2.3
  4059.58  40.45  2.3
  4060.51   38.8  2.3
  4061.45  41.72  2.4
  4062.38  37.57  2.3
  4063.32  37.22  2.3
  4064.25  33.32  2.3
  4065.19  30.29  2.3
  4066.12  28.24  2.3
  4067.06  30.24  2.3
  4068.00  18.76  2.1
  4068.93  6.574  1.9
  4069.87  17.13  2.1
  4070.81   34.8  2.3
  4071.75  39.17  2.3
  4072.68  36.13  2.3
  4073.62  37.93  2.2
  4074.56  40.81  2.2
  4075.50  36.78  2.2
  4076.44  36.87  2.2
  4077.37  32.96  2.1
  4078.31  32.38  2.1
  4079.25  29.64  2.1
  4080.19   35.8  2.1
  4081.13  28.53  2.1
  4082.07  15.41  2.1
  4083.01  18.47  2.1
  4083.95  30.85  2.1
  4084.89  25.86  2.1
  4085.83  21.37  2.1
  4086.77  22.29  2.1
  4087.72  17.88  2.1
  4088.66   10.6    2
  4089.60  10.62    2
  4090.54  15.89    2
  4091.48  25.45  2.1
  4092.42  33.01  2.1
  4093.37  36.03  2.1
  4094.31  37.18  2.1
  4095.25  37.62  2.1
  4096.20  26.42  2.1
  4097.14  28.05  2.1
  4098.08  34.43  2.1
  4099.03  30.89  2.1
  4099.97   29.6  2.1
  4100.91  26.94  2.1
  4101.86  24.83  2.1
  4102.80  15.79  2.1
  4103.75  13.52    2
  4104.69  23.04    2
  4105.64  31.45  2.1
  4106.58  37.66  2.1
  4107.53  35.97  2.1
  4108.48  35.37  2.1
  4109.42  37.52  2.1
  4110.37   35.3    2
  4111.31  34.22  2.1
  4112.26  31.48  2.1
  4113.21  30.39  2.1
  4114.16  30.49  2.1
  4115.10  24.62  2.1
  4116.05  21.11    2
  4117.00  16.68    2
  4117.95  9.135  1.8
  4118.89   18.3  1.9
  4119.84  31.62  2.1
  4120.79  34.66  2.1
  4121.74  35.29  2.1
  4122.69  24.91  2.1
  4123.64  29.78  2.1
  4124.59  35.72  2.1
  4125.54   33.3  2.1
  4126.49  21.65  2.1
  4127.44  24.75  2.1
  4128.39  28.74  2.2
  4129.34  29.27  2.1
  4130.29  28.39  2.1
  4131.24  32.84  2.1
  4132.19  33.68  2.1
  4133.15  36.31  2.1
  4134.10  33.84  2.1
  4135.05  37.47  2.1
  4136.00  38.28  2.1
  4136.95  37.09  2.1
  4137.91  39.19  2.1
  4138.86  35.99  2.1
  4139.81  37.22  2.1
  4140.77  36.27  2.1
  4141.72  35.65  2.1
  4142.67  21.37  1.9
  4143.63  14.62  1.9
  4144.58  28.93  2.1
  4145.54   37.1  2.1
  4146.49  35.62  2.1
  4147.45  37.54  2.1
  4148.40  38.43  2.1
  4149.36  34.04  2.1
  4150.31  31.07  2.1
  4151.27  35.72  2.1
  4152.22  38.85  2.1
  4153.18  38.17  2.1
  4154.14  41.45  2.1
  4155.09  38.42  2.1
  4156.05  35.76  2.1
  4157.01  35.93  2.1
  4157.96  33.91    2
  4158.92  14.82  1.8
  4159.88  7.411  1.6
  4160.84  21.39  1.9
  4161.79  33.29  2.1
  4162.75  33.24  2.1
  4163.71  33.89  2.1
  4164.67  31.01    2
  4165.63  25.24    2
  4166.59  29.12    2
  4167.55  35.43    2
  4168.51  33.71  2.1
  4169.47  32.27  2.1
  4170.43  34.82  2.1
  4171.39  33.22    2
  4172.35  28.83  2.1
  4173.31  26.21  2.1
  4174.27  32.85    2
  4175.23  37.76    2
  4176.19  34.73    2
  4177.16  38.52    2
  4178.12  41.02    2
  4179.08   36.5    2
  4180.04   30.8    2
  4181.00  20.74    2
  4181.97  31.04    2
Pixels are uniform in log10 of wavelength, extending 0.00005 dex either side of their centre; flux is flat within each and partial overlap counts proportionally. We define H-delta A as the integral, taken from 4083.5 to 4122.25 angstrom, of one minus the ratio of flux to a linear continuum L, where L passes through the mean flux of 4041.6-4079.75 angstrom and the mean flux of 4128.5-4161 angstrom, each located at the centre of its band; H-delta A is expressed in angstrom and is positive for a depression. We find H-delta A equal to 8.1 angstrom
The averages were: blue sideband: 35.6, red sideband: 32.8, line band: 27.1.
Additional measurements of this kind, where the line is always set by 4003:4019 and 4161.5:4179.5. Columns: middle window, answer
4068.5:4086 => 1.61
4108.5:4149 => 2.49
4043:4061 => -3.48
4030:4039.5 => -2.48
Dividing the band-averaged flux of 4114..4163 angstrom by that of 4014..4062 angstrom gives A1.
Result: 0.80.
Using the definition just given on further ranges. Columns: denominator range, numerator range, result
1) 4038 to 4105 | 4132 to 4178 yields 1.02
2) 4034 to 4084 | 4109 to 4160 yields 0.86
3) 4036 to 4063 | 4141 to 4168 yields 0.77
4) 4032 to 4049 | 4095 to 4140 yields 0.67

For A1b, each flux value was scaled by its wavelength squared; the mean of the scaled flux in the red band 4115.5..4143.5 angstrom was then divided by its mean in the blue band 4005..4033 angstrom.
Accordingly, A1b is 0.9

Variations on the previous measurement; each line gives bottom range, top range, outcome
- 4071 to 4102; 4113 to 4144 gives 1.05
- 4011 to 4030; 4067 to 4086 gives 0.82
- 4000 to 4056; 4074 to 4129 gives 0.77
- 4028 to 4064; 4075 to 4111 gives 0.73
